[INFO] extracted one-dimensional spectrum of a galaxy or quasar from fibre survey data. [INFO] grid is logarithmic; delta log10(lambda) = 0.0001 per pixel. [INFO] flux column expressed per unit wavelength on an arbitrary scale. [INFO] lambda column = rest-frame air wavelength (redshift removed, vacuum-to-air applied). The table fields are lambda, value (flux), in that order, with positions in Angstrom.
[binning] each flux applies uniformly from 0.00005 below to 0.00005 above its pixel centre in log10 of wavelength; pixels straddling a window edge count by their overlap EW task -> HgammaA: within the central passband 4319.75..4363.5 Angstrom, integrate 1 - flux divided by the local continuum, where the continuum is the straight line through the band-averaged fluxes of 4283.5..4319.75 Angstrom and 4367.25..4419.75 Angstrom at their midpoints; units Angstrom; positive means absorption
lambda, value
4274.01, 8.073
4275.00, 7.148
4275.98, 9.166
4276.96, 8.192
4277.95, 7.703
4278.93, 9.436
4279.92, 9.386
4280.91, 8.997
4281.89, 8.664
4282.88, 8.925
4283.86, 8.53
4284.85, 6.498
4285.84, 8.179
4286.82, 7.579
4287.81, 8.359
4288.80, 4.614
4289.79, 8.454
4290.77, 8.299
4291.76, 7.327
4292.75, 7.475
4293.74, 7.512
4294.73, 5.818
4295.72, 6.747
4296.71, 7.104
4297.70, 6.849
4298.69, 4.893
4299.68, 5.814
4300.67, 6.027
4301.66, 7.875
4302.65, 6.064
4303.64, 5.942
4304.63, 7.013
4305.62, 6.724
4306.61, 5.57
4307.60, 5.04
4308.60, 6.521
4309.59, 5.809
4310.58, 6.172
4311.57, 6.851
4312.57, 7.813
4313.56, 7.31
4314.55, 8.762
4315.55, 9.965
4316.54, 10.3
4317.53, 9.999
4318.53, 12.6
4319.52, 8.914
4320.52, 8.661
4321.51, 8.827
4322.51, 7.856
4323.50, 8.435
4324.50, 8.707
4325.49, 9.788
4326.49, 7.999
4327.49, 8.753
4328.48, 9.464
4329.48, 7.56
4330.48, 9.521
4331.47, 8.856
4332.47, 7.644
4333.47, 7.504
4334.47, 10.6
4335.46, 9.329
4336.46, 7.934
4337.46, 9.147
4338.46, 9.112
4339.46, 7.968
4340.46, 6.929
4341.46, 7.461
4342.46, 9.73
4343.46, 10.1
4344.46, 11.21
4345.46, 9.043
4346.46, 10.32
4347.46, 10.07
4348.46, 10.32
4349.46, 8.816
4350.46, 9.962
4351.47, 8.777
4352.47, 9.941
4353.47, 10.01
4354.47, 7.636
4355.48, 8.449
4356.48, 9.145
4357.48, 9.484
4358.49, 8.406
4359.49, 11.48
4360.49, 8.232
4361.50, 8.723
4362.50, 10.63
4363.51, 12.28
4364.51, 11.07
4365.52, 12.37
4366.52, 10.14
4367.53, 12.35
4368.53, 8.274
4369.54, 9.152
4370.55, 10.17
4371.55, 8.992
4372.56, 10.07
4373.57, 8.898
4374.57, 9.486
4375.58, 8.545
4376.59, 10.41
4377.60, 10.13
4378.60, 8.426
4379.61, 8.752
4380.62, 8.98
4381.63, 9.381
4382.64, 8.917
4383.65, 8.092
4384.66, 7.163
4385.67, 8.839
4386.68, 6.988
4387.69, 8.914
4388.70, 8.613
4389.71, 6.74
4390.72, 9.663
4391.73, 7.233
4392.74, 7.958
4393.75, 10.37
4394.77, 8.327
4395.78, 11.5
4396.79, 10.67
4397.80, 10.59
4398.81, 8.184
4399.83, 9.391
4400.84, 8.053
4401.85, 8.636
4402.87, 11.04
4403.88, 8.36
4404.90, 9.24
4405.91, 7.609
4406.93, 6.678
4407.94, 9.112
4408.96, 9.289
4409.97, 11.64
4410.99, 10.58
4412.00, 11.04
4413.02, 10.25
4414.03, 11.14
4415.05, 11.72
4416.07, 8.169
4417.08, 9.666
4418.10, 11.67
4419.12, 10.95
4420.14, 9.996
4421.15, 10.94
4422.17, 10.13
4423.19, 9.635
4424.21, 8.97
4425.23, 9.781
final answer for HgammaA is -4.7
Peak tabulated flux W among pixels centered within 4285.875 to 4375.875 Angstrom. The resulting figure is 12.6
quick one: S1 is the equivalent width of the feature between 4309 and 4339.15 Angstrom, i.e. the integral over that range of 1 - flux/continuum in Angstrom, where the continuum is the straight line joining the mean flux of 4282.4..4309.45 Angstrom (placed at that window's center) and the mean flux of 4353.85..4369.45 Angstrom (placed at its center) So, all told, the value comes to -1.9 Angstrom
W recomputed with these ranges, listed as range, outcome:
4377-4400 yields 11.5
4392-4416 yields 11.72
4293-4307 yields 7.875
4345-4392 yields 12.37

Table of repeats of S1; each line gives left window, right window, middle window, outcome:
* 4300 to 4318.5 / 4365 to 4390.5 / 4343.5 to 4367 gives -3.56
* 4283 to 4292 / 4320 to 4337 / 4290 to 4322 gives 2.78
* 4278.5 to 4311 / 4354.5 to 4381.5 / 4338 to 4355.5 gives -0.58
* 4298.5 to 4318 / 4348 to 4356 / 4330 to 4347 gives -0.81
